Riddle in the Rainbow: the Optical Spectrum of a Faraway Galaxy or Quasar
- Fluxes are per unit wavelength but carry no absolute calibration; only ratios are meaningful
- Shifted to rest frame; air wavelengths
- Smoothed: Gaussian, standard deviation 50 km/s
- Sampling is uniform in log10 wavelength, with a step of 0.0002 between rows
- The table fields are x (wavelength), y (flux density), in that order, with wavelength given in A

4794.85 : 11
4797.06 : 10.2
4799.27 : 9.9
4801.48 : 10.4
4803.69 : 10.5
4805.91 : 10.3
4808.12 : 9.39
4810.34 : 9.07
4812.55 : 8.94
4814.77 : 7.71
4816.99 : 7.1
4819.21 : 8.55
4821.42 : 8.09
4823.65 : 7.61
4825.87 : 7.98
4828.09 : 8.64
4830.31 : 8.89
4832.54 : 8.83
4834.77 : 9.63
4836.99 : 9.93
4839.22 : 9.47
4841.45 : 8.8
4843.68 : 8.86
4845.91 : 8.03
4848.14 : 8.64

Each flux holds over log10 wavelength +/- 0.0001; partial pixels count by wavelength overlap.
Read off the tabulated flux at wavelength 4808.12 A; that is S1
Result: 9.39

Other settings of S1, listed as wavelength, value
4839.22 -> 9.47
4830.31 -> 8.89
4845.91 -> 8.03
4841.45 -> 8.8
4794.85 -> 11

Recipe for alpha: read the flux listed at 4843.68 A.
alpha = 8.86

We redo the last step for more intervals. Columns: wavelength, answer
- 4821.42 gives 8.09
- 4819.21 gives 8.55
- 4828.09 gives 8.64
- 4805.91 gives 10.3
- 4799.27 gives 9.9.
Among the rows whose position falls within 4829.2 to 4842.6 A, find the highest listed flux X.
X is 9.93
